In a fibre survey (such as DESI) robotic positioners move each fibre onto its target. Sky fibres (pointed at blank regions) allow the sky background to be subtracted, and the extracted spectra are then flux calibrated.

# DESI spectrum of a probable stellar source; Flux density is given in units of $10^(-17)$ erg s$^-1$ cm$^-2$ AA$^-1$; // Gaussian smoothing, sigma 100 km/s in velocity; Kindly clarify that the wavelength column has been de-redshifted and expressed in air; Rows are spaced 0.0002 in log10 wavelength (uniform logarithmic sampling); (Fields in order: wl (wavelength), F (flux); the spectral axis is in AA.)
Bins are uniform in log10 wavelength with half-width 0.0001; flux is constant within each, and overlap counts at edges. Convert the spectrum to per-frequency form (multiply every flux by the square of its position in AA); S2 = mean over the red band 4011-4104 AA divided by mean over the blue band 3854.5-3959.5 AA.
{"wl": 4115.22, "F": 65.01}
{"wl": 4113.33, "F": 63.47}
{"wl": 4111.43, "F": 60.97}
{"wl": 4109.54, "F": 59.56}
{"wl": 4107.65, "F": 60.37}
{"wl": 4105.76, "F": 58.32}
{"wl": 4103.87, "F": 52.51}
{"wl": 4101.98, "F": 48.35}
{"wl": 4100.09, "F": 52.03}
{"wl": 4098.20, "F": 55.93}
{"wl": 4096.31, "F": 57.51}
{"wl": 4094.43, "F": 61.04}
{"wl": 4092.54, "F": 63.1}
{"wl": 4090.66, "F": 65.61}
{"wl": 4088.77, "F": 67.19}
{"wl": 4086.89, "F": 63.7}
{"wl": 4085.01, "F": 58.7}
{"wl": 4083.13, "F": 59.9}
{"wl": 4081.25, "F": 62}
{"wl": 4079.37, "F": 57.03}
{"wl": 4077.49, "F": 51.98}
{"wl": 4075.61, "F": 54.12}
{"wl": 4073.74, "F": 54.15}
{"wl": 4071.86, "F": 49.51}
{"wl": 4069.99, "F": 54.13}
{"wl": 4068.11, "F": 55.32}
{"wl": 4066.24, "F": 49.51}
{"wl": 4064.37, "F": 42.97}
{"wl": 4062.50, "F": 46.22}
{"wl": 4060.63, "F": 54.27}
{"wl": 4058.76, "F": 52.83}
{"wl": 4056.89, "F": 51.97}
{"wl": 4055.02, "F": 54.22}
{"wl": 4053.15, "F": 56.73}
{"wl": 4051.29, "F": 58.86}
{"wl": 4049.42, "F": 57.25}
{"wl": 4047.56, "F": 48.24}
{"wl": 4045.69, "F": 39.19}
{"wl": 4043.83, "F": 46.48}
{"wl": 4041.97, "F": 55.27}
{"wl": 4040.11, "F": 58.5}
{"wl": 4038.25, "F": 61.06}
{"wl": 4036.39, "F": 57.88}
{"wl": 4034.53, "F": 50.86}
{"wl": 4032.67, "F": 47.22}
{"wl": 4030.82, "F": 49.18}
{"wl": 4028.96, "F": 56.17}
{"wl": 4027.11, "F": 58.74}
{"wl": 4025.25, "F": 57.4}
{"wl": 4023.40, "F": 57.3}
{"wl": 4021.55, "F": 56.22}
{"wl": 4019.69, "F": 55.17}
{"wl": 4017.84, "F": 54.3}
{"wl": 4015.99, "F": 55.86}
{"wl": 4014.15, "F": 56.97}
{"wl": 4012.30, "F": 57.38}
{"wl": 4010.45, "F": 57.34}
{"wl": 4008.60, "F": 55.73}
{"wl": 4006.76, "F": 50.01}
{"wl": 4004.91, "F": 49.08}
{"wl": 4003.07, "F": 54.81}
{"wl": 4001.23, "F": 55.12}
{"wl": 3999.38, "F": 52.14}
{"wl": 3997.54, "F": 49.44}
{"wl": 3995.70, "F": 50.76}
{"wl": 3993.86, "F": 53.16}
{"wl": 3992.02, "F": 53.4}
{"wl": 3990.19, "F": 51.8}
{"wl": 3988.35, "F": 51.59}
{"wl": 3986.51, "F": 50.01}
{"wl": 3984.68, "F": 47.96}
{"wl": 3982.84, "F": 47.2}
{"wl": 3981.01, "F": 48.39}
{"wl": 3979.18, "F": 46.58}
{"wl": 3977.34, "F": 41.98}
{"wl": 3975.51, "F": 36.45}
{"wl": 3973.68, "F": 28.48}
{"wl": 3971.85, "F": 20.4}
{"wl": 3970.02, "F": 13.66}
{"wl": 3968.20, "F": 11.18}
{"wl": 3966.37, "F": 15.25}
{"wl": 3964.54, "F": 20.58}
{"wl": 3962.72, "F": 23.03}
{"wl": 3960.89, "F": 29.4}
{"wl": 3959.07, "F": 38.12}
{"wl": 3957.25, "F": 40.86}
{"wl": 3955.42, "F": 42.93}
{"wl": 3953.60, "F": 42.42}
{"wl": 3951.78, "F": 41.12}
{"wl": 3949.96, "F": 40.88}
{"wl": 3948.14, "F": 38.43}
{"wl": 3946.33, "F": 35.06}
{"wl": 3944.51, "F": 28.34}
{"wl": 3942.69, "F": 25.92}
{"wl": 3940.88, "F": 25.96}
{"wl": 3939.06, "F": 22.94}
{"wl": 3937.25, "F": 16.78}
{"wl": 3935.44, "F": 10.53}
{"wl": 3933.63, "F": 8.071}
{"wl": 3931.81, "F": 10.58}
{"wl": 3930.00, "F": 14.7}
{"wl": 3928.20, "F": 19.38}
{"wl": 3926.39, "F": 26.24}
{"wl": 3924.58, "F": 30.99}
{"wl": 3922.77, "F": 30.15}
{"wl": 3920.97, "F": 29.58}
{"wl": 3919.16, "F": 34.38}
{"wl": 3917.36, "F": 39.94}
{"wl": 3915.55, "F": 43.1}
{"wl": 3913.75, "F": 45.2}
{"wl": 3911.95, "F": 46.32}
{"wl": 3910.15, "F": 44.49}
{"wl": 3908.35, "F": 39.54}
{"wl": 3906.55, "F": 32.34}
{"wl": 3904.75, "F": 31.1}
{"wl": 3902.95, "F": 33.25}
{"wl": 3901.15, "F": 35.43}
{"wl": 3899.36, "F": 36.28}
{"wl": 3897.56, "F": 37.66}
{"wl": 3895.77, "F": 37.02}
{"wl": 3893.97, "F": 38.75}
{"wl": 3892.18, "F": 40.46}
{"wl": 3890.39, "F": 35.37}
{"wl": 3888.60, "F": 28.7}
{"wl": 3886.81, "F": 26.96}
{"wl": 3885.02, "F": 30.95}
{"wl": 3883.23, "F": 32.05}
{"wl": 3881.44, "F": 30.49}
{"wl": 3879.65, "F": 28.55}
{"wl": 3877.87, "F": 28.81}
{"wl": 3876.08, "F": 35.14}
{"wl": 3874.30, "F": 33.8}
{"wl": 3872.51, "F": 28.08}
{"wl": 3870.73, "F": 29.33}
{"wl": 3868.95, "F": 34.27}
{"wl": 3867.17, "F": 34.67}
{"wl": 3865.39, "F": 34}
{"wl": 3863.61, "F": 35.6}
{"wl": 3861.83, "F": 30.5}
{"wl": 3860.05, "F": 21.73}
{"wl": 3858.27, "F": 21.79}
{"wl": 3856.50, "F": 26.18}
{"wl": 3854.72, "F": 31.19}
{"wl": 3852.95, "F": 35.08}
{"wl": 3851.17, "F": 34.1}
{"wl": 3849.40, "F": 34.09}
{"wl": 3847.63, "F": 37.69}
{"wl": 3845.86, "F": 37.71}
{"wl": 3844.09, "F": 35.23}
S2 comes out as 1.87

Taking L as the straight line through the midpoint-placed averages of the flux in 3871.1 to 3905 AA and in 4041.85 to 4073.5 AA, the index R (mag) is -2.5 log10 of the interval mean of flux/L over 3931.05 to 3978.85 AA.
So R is 0.414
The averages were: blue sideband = 33.1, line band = 27.6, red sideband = 51.3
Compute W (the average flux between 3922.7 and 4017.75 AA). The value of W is 37.3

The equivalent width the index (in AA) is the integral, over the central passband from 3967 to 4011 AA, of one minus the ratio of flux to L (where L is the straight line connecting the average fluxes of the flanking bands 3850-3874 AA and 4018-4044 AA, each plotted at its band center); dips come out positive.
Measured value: 4.2 AA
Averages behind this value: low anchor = 30.6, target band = 44.6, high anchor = 55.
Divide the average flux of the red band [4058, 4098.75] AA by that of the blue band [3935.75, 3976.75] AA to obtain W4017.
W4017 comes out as 2.0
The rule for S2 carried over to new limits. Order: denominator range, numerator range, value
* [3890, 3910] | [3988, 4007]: 1.50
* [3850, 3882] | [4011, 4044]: 1.95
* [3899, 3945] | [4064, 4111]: 2.12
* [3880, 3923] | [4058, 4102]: 1.71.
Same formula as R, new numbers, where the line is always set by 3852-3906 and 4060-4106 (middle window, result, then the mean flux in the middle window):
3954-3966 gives 0.28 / 32.1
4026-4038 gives -0.08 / 53.8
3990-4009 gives -0.14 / 52.3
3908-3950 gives 0.28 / 29.1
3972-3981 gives 0.15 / 37.8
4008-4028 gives -0.17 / 56.6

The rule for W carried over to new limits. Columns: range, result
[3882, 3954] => 31.6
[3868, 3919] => 35.1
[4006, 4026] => 55.8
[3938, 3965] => 33.2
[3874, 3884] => 31.3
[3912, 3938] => 26.4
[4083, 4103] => 59.3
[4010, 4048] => 54.2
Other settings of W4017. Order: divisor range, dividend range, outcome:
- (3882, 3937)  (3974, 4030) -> 1.65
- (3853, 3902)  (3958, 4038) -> 1.44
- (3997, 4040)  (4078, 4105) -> 1.07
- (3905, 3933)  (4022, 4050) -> 1.66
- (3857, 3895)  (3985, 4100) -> 1.74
